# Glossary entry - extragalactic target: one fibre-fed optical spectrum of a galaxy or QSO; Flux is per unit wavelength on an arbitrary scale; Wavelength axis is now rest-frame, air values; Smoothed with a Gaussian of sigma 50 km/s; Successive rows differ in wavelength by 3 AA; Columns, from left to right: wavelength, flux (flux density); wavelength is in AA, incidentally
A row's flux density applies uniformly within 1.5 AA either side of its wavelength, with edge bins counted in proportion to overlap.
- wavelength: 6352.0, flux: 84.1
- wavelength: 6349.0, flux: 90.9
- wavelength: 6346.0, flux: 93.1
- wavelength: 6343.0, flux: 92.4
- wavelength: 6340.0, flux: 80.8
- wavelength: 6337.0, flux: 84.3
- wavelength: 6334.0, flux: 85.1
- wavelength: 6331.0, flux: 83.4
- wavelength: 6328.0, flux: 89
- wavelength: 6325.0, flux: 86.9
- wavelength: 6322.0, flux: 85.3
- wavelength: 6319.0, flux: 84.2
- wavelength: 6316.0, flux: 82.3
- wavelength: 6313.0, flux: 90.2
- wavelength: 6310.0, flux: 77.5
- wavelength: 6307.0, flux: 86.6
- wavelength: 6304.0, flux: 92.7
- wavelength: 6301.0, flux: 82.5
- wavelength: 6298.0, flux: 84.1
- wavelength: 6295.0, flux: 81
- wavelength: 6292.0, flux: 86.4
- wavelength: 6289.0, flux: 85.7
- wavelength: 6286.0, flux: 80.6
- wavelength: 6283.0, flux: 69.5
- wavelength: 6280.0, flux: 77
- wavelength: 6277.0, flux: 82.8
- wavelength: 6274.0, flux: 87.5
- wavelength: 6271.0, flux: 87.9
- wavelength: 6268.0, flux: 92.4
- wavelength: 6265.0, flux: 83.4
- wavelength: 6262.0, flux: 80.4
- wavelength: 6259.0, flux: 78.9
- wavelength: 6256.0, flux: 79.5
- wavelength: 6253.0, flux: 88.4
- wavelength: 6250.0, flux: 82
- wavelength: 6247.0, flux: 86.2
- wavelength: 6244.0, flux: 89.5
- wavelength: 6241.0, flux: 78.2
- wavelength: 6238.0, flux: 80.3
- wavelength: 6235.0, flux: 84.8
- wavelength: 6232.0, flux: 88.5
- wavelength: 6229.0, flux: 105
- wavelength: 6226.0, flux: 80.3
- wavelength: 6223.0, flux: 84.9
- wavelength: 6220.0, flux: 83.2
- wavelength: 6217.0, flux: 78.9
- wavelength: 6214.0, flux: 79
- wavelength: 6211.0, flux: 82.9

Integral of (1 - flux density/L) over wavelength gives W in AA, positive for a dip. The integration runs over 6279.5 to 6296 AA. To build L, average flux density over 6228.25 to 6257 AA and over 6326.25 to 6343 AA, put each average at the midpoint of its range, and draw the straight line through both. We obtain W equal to 1.0 AA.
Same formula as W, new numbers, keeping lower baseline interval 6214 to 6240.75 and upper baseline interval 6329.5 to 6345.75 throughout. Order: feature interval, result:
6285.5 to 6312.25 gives 0.3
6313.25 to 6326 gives 0.1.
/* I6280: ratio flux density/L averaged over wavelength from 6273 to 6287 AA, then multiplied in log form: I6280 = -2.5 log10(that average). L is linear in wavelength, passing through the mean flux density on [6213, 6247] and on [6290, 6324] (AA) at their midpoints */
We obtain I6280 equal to 0.08 mag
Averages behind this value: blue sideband 84.9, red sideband 84.8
